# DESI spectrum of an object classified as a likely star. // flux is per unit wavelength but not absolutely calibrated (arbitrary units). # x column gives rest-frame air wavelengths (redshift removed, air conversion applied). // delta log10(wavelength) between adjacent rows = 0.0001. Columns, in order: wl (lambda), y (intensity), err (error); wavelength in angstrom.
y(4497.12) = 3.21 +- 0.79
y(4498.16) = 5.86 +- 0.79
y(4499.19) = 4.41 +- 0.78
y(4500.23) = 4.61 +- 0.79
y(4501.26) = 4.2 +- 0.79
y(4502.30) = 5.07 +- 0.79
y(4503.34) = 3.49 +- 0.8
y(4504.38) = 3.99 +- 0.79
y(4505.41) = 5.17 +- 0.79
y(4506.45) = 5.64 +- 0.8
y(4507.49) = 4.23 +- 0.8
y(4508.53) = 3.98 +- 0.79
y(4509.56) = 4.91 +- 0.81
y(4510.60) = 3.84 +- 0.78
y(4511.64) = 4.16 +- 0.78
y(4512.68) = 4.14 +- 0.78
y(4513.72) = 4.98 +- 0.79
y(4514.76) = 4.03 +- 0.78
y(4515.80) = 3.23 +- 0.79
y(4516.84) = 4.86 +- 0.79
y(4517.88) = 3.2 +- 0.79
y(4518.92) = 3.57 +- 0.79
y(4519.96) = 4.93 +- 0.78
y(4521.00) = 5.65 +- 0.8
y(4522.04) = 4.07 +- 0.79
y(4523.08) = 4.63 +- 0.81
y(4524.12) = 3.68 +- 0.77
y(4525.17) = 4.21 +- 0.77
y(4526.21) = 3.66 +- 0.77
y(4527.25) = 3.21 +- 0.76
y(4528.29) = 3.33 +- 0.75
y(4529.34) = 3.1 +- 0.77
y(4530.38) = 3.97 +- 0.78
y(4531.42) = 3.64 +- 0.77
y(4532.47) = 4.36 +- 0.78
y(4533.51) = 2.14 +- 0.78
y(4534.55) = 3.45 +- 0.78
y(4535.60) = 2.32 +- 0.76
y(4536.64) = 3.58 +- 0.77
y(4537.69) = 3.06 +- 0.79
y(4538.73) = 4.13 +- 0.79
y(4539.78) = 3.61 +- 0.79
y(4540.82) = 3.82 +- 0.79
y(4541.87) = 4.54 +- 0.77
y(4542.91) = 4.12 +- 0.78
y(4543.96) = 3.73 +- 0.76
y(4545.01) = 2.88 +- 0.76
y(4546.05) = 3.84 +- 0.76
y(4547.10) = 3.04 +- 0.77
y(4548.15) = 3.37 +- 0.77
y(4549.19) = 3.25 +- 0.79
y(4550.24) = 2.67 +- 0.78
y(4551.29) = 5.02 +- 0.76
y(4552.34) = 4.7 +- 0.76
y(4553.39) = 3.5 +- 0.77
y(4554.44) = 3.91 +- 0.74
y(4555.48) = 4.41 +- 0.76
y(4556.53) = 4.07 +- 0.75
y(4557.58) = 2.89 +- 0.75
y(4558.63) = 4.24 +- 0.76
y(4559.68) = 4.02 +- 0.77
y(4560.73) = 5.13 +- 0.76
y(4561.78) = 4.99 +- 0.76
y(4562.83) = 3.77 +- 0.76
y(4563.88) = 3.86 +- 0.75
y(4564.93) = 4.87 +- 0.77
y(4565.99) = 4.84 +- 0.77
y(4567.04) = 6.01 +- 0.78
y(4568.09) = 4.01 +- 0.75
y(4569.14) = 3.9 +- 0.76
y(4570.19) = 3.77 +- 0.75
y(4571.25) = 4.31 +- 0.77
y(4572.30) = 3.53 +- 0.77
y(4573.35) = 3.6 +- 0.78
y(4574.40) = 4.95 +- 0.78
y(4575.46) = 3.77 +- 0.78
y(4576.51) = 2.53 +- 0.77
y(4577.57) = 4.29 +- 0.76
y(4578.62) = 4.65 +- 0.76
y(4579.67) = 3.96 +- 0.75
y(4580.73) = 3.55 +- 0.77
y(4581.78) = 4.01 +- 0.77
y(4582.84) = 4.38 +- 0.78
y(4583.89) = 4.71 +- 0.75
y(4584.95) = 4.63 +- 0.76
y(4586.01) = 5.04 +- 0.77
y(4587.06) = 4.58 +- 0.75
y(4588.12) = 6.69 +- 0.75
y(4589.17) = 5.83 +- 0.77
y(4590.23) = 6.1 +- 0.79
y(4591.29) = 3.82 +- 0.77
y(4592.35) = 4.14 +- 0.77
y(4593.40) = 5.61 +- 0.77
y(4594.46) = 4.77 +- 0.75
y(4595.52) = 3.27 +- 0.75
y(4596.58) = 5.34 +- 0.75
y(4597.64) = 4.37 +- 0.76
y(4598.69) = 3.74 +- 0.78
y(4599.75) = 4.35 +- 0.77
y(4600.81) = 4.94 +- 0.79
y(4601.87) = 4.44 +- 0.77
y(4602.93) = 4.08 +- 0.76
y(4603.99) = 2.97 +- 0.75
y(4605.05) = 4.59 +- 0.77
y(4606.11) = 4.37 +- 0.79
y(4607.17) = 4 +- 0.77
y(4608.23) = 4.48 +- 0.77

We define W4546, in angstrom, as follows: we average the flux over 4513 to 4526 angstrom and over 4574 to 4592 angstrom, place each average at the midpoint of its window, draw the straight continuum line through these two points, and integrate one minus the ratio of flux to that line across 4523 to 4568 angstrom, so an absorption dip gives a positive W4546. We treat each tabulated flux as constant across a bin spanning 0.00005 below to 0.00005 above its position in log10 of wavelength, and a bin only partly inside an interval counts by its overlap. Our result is 5.4 angstrom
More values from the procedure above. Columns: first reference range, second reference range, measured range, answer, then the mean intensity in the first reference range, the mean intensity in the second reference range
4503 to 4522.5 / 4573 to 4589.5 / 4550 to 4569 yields 0.5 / 4.33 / 4.44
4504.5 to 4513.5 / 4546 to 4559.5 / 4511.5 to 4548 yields 3.3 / 4.5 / 3.77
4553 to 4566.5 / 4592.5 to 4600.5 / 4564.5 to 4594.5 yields -1.0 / 4.2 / 4.49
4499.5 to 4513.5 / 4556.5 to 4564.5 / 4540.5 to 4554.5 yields 1.6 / 4.43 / 4.13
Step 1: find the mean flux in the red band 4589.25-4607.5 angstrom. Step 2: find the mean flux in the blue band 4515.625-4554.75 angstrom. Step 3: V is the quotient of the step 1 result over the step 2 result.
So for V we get 1.19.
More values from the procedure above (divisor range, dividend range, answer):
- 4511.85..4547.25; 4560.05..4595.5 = 1.18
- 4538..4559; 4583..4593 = 1.34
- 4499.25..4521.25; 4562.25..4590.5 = 1.02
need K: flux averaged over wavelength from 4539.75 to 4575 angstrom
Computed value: 4.04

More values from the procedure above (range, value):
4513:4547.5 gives 3.78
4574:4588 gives 4.3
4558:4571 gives 4.43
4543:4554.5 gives 3.63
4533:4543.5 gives 3.48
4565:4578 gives 4.15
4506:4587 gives 4.01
